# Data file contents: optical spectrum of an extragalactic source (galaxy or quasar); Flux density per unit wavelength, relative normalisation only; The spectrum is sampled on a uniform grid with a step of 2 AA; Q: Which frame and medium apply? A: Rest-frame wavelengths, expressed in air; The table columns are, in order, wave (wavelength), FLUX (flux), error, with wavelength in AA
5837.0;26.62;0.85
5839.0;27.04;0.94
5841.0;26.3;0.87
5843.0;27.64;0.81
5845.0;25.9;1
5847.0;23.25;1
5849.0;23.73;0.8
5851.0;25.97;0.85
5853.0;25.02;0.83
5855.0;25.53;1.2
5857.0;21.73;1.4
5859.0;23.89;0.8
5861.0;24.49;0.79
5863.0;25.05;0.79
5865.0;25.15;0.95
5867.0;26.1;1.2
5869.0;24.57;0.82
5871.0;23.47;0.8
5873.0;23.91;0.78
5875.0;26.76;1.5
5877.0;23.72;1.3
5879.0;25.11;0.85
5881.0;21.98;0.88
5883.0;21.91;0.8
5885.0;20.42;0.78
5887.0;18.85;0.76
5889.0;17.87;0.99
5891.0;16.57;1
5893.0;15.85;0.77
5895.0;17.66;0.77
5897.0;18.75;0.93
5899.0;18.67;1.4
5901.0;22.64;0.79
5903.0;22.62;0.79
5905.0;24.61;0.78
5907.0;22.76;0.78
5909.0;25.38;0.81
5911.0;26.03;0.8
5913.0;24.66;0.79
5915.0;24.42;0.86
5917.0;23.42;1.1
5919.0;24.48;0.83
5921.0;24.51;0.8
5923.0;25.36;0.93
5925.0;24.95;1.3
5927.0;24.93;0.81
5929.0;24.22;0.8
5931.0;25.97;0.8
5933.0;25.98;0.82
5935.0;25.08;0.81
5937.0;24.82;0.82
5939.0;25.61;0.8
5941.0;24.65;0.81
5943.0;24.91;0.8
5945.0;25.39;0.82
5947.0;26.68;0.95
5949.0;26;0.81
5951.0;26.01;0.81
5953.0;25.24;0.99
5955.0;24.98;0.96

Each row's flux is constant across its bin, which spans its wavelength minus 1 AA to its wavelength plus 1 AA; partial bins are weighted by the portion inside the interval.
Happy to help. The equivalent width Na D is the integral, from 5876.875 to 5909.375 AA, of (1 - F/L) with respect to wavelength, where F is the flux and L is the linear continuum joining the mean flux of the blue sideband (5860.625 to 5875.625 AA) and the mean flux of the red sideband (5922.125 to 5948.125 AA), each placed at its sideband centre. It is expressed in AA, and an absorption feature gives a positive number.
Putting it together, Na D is 5.59 AA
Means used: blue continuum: 24.9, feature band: 20.7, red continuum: 25.3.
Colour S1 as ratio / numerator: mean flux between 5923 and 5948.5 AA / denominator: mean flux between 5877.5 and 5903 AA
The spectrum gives 1.27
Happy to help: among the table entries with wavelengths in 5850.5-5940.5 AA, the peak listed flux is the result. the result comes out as 26.76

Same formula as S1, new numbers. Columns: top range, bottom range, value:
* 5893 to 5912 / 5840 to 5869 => 0.87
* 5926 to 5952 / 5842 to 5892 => 1.08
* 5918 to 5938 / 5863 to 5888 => 1.06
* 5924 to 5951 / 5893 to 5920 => 1.13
